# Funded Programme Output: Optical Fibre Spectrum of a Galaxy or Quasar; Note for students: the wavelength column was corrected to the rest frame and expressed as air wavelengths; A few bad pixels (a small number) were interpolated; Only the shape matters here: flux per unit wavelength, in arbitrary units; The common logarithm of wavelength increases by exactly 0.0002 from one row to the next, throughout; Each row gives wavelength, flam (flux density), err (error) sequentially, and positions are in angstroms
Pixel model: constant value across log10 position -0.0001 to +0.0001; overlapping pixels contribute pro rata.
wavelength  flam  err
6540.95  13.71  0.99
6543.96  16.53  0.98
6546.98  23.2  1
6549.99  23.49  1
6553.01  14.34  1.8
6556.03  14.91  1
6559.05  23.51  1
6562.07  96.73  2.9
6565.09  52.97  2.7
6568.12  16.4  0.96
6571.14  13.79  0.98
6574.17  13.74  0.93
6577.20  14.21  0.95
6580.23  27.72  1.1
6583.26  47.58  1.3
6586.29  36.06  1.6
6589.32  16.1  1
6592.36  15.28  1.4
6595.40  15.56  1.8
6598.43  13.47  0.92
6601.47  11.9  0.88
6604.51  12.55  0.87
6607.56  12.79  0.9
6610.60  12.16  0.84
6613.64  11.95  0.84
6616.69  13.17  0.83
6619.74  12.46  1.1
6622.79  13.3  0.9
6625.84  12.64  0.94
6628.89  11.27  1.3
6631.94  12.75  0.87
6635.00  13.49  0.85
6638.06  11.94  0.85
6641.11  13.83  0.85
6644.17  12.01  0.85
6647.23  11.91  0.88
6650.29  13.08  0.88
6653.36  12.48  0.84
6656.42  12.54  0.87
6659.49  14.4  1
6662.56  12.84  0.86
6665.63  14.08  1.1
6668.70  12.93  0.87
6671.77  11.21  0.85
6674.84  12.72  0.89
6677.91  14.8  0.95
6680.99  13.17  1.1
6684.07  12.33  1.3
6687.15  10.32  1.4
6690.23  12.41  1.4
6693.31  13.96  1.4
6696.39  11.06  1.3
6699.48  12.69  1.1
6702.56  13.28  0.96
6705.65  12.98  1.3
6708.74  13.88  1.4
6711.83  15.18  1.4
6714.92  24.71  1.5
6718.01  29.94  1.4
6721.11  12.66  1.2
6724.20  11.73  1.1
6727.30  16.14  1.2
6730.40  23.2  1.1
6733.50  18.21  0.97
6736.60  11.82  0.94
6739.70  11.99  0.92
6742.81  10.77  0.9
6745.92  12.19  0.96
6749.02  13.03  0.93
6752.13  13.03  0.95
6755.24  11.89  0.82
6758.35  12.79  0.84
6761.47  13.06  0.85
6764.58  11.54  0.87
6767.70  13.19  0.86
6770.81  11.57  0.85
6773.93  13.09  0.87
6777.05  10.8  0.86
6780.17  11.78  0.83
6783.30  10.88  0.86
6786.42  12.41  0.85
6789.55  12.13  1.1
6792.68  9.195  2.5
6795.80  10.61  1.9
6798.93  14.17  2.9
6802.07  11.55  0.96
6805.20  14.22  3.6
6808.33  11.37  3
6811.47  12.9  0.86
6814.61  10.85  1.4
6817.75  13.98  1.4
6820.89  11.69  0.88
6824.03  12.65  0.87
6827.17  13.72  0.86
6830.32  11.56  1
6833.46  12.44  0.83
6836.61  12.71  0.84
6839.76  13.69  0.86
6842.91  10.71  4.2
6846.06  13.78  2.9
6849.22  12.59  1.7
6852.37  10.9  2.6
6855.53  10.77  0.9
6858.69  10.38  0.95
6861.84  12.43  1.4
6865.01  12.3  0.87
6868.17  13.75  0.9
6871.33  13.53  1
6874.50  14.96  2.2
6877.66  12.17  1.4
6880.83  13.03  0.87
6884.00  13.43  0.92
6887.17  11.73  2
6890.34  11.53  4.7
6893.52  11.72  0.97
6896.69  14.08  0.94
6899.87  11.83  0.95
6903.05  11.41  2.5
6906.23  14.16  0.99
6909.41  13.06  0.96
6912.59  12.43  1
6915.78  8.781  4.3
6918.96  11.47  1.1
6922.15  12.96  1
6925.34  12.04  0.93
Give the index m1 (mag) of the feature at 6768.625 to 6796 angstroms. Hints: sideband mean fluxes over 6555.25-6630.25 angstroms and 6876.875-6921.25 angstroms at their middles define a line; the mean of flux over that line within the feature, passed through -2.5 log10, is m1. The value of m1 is 0.352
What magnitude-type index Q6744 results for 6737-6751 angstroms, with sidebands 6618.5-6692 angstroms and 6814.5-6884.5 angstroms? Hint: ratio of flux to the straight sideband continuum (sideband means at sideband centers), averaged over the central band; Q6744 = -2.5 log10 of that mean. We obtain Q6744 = 0.05 mag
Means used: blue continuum 12.7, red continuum 12.5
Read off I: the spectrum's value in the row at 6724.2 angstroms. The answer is 11.73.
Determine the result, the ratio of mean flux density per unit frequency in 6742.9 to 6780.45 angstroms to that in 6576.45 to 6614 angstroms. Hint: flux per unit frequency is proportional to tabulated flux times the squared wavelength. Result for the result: 0.7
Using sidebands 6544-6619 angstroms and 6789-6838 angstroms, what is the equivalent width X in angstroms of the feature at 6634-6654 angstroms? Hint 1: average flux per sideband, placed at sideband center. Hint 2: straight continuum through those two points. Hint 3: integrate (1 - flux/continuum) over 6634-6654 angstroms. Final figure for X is 7.31 angstroms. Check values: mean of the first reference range 22.8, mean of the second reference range 12.2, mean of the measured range 12.7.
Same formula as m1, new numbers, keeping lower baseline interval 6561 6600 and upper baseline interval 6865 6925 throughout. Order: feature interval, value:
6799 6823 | 0.32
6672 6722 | 0.46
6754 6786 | 0.48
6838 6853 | 0.21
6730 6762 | 0.43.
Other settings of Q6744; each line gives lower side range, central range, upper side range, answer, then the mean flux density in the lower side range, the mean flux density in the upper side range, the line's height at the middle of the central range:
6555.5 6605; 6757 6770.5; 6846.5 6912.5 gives 0.387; 26.5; 12.5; 17.9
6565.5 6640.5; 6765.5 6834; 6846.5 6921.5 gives 0.130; 16.8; 12.3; 13.7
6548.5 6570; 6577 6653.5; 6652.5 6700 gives 0.463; 34.3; 12.8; 24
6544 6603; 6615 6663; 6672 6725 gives 0.473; 25.6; 14.5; 19.8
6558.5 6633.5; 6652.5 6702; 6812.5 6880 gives 0.409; 21.5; 12.5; 18.6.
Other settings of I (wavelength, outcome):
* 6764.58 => 11.54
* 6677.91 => 14.8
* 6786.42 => 12.41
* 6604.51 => 12.55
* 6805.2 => 14.22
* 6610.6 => 12.16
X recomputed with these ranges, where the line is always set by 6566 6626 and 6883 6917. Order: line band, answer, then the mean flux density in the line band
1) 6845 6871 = 1.6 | 12.1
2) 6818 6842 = 1.4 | 12.7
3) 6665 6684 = 3.7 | 13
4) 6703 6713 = 1.1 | 13.9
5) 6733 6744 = 1.7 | 12.8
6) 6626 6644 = 4.6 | 12.6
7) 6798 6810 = 1.0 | 12.8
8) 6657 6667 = 1.7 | 13.6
